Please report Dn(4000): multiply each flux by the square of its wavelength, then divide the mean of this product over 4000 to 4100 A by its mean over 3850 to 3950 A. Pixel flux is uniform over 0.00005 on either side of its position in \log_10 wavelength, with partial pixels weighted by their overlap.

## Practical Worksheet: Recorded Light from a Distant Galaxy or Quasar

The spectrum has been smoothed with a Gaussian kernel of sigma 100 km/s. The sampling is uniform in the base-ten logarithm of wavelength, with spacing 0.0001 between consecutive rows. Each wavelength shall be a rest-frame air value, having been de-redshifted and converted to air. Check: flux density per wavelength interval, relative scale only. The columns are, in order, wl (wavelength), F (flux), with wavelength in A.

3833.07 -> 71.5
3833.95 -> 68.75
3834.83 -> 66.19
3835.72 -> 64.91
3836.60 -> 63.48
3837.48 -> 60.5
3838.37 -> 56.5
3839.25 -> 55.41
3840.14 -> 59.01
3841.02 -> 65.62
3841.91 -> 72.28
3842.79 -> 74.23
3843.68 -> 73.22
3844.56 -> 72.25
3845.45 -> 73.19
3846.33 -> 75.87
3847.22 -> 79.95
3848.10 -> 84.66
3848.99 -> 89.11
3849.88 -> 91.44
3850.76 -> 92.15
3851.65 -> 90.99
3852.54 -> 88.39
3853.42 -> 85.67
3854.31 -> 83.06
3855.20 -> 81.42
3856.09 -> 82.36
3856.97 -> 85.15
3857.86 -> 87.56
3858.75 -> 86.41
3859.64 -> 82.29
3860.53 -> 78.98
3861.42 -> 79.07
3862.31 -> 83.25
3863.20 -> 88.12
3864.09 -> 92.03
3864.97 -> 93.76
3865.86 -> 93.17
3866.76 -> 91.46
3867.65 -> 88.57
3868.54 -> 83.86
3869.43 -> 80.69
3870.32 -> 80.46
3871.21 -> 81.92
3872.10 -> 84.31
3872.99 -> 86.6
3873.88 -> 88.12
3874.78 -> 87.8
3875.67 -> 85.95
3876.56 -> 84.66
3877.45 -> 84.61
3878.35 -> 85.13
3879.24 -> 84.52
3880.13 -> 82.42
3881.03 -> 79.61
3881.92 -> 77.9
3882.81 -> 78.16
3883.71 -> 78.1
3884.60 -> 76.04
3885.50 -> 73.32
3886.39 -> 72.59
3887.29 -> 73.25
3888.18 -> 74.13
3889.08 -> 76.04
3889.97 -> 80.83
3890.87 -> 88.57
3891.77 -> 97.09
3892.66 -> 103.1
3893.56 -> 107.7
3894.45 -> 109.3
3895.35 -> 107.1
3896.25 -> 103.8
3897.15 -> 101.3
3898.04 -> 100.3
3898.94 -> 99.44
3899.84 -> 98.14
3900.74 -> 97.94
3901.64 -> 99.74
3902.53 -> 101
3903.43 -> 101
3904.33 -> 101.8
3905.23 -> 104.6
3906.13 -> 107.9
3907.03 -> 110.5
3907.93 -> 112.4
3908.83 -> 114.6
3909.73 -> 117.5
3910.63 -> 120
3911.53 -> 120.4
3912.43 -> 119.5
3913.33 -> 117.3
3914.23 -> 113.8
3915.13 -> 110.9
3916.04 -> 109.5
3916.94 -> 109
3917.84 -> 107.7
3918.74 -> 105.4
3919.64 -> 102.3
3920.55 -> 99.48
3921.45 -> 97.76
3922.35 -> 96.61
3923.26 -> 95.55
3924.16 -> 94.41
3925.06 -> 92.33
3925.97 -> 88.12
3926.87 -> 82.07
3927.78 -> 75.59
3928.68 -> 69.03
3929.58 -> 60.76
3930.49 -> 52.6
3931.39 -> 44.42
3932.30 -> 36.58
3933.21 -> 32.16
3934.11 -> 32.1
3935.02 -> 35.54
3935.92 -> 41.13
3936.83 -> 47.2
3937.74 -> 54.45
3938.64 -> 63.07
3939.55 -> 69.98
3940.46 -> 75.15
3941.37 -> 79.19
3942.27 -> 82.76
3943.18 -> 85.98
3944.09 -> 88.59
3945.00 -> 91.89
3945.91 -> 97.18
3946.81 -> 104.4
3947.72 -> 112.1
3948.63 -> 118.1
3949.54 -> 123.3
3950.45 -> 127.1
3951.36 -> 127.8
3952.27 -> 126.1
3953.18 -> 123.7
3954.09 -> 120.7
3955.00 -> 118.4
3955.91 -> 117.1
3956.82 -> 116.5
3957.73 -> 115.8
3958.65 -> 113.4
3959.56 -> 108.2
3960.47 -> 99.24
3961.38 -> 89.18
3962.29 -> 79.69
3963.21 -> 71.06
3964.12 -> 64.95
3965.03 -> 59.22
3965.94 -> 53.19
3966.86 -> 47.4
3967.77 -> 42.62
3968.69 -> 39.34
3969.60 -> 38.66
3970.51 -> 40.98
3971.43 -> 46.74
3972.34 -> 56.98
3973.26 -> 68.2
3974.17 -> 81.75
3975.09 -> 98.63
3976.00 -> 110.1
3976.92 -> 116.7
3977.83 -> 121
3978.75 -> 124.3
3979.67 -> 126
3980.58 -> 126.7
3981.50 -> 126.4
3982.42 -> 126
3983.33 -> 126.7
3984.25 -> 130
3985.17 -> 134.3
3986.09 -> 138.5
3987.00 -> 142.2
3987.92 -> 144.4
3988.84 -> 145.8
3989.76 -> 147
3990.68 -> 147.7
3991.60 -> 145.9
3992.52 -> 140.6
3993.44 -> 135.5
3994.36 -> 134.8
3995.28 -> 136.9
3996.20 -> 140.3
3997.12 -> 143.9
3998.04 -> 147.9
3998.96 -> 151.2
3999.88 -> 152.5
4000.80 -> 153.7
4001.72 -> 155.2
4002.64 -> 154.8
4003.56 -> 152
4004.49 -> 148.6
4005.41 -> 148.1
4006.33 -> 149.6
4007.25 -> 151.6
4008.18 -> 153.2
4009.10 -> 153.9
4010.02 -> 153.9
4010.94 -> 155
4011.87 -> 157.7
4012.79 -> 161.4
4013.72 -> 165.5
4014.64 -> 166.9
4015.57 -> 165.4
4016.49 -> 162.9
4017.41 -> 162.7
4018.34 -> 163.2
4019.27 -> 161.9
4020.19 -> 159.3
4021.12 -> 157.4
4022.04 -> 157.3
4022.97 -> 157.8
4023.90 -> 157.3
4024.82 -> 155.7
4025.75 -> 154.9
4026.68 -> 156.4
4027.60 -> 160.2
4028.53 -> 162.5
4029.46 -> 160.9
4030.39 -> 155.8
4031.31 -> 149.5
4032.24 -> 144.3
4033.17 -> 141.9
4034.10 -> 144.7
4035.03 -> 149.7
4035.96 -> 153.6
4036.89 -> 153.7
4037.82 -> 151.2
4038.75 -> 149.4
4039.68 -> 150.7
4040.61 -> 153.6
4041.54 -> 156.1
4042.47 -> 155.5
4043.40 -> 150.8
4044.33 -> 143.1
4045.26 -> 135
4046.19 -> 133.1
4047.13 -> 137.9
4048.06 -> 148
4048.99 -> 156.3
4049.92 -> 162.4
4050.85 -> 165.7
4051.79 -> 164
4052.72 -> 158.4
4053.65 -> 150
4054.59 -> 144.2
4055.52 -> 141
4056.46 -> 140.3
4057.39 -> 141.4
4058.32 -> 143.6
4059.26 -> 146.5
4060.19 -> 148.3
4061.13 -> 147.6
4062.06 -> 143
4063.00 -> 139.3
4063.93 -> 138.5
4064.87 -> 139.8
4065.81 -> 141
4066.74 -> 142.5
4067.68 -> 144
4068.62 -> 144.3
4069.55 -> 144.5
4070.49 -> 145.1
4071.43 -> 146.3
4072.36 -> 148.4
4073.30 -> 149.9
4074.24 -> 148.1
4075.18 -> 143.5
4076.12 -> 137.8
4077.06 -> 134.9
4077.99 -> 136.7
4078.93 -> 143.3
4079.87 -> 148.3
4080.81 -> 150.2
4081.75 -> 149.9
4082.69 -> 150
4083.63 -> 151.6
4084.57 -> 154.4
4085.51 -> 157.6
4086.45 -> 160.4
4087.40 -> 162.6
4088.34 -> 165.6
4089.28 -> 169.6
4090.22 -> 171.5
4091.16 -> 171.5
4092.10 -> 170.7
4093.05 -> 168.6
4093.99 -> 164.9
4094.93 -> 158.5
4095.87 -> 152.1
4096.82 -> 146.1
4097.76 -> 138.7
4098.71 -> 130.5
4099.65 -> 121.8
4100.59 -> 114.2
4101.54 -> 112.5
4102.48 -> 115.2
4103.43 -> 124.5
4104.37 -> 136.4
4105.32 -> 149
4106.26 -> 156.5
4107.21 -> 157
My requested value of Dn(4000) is 1.9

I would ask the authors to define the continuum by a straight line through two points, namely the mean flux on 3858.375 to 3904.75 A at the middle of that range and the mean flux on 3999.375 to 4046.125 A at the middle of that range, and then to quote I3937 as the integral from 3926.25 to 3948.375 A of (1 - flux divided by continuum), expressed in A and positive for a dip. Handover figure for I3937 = 9.07 A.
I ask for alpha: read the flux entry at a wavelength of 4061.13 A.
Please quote 147.6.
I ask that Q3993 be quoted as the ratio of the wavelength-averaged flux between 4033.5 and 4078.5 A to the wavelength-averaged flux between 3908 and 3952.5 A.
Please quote 1.65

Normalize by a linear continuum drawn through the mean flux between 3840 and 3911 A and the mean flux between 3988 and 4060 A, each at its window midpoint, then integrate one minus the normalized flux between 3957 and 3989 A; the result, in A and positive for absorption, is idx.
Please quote 8.6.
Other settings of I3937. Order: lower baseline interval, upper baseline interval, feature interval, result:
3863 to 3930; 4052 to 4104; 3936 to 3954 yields 2.38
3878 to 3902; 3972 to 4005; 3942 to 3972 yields 6.82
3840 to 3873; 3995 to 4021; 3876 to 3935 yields 8.12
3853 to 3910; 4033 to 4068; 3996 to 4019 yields -3.82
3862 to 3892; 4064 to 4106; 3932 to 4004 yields 5.74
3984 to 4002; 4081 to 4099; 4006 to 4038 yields -1.87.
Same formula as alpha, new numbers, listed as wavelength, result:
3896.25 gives 103.8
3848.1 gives 84.66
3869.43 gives 80.69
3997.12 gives 143.9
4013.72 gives 165.5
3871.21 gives 81.92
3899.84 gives 98.14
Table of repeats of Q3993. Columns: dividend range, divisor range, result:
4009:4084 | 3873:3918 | 1.56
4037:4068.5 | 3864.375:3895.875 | 1.72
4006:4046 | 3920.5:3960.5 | 1.78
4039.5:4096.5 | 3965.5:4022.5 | 1.16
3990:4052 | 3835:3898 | 1.84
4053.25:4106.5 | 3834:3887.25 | 1.83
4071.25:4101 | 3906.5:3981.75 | 1.68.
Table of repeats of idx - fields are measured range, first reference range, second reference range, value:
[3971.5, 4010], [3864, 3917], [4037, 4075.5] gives -1.9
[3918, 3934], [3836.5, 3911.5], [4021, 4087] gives 4.2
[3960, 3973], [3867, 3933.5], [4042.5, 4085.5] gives 6.2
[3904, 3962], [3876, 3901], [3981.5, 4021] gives 9.0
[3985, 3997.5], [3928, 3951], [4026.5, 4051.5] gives -3.0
